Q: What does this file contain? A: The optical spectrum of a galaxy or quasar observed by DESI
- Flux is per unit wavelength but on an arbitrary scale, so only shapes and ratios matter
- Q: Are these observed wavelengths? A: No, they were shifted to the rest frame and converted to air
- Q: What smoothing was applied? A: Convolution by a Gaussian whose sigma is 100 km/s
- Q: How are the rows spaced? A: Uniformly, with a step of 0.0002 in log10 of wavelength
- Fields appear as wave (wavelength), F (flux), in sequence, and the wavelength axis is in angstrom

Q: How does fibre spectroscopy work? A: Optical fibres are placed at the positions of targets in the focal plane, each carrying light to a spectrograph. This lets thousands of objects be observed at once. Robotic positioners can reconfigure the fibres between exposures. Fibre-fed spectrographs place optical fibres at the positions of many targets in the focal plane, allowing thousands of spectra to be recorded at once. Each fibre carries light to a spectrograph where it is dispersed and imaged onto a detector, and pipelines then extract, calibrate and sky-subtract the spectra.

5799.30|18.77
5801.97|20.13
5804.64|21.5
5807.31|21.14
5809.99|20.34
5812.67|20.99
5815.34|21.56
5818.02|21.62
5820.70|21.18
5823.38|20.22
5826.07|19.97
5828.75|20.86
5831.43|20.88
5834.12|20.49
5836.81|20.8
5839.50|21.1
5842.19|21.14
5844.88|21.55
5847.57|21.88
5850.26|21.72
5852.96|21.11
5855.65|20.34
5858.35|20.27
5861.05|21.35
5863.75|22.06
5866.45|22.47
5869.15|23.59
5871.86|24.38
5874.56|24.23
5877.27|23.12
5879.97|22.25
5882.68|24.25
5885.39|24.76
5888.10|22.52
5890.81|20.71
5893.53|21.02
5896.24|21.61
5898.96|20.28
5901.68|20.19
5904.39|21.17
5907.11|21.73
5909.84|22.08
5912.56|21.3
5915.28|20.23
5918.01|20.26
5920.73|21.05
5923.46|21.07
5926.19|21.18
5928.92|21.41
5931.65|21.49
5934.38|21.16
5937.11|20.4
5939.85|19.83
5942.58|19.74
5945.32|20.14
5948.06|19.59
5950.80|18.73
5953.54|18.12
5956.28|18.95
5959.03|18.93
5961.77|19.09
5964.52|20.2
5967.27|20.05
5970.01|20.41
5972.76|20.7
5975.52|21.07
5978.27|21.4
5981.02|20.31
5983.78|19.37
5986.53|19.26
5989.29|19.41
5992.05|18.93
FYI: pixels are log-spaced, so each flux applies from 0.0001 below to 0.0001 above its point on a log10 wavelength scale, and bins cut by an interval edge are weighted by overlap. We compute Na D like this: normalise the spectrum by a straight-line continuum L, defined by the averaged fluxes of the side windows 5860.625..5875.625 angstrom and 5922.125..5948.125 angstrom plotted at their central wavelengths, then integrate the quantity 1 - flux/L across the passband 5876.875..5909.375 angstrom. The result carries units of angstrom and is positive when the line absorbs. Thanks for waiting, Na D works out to 0.4 angstrom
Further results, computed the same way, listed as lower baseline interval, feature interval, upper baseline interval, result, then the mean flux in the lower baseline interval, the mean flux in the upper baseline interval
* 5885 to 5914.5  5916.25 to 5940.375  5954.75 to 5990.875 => -0.06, 21.4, 19.9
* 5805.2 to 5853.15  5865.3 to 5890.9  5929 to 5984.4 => -3.36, 21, 20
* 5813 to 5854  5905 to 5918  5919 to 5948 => -0.27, 21.1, 20.7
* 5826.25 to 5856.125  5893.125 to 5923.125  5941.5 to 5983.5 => -0.91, 21.1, 19.8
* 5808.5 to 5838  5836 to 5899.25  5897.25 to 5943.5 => -3.72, 20.8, 20.9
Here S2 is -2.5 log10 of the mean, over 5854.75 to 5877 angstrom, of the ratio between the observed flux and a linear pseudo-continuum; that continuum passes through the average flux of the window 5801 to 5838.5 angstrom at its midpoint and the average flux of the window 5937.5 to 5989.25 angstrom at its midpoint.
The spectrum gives -0.097 mag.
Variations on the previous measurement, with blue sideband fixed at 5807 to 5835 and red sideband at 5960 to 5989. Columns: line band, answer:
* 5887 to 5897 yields -0.05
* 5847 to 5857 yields -0.03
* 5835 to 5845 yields -0.02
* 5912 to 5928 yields -0.02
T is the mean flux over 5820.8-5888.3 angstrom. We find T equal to 21.9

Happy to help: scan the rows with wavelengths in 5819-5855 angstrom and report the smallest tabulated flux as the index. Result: 19.97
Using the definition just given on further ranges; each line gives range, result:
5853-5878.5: 20.27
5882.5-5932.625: 20.19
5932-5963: 18.12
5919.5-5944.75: 19.74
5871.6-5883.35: 22.25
